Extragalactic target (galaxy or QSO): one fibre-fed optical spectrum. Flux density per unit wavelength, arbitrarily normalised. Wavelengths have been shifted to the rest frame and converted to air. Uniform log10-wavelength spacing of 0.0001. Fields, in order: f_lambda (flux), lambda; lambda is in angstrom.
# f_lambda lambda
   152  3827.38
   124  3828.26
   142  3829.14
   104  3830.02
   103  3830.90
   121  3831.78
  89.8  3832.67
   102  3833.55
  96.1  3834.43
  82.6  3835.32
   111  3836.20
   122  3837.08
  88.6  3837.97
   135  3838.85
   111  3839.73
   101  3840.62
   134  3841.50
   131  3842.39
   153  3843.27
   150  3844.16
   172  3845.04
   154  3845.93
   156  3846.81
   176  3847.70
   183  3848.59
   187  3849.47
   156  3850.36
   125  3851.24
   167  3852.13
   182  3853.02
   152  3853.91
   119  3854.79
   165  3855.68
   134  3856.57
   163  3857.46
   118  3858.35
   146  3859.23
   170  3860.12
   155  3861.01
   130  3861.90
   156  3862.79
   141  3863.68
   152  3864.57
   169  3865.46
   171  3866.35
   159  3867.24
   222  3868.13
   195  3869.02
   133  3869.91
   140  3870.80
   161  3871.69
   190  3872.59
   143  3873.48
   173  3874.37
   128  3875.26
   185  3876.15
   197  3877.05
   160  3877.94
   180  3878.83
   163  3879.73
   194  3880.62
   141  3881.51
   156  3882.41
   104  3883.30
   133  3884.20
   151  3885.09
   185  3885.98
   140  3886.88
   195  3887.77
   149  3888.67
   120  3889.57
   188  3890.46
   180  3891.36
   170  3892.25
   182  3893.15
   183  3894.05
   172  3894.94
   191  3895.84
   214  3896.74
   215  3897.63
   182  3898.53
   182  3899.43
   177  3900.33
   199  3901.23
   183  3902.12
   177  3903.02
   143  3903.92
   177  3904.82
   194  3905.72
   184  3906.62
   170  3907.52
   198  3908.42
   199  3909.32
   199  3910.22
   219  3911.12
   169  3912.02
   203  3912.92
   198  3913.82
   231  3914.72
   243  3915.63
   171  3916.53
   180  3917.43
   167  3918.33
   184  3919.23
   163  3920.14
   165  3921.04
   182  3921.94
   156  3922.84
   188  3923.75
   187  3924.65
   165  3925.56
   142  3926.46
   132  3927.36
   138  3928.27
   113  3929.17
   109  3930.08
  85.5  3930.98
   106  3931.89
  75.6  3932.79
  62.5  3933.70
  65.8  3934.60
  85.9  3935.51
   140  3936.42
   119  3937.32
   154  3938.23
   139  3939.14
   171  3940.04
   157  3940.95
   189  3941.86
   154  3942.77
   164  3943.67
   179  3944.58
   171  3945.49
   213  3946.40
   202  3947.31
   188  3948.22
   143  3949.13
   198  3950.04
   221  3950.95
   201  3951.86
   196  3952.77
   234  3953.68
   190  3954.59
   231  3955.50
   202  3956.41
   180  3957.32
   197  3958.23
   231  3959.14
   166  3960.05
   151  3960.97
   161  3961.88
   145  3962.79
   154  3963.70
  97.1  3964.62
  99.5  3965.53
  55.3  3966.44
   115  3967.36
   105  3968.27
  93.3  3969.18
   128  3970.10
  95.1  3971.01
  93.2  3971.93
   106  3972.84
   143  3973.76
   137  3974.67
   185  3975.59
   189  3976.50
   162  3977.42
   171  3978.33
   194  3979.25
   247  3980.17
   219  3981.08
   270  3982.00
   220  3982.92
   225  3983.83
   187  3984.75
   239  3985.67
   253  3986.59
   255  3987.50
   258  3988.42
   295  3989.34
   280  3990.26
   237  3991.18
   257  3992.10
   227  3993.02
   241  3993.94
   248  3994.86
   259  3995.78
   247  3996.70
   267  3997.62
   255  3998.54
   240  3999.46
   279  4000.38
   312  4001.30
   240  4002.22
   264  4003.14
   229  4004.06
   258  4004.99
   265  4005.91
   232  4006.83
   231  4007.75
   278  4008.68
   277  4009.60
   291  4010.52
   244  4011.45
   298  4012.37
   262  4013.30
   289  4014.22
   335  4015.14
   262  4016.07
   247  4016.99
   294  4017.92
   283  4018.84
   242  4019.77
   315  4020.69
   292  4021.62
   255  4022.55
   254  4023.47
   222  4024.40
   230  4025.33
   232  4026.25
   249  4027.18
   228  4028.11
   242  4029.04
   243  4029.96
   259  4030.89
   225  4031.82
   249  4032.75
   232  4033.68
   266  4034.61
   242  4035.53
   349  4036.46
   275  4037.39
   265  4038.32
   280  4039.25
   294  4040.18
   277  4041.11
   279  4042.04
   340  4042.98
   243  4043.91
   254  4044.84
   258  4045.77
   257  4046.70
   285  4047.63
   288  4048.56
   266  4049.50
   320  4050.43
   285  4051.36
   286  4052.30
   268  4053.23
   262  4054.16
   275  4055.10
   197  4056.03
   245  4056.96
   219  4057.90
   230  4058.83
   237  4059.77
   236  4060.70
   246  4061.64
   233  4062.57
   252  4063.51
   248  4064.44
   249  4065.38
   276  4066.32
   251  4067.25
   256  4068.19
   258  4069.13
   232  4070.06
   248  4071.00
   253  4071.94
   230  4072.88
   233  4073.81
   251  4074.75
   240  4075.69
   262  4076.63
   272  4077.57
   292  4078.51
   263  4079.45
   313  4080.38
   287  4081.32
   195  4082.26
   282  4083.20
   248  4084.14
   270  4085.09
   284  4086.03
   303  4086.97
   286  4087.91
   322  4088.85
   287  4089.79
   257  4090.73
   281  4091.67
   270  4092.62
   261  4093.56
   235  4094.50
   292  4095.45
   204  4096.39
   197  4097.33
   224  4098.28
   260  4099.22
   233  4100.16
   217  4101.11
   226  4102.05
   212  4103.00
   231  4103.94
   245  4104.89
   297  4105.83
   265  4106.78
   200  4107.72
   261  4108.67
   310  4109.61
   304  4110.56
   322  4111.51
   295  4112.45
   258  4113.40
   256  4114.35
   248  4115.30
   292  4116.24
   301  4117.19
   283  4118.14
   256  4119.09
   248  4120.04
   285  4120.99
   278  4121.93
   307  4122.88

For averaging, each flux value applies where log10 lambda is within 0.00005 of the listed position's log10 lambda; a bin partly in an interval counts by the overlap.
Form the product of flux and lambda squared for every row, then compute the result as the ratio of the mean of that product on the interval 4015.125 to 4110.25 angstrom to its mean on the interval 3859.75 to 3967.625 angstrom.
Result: 1.68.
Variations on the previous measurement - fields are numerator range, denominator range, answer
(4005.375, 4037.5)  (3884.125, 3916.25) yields 1.52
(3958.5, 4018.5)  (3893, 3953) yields 1.33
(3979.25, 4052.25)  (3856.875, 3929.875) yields 1.63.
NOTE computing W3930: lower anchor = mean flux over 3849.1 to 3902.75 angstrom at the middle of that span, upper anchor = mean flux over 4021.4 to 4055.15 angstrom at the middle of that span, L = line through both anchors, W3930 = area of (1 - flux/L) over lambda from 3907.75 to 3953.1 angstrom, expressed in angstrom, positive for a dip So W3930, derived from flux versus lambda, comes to 7.8 angstrom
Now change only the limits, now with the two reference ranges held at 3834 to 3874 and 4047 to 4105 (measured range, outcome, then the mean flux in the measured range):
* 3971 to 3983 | 1.9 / 175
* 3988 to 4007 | -3.4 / 257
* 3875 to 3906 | -1.0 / 171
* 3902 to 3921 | -1.3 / 188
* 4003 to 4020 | -3.3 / 268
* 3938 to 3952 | 1.1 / 178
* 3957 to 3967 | 2.6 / 148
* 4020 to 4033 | -1.0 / 249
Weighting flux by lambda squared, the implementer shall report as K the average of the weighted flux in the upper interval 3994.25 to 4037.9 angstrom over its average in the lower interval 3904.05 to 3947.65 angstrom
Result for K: 1.7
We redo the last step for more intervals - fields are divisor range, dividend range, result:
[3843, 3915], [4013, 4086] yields 1.68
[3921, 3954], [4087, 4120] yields 1.85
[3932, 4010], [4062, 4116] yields 1.43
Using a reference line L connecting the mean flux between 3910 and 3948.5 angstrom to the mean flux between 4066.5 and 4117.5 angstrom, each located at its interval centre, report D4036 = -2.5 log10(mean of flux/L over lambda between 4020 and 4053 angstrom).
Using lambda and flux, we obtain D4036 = -0.180 mag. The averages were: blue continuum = 158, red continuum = 261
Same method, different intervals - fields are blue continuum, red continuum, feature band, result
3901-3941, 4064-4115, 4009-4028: -0.23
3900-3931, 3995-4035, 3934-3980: 0.31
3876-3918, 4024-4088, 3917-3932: 0.26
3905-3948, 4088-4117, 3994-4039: -0.23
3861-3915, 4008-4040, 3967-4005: 0.14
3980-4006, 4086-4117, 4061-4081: 0.01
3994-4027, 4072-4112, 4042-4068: 0.01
